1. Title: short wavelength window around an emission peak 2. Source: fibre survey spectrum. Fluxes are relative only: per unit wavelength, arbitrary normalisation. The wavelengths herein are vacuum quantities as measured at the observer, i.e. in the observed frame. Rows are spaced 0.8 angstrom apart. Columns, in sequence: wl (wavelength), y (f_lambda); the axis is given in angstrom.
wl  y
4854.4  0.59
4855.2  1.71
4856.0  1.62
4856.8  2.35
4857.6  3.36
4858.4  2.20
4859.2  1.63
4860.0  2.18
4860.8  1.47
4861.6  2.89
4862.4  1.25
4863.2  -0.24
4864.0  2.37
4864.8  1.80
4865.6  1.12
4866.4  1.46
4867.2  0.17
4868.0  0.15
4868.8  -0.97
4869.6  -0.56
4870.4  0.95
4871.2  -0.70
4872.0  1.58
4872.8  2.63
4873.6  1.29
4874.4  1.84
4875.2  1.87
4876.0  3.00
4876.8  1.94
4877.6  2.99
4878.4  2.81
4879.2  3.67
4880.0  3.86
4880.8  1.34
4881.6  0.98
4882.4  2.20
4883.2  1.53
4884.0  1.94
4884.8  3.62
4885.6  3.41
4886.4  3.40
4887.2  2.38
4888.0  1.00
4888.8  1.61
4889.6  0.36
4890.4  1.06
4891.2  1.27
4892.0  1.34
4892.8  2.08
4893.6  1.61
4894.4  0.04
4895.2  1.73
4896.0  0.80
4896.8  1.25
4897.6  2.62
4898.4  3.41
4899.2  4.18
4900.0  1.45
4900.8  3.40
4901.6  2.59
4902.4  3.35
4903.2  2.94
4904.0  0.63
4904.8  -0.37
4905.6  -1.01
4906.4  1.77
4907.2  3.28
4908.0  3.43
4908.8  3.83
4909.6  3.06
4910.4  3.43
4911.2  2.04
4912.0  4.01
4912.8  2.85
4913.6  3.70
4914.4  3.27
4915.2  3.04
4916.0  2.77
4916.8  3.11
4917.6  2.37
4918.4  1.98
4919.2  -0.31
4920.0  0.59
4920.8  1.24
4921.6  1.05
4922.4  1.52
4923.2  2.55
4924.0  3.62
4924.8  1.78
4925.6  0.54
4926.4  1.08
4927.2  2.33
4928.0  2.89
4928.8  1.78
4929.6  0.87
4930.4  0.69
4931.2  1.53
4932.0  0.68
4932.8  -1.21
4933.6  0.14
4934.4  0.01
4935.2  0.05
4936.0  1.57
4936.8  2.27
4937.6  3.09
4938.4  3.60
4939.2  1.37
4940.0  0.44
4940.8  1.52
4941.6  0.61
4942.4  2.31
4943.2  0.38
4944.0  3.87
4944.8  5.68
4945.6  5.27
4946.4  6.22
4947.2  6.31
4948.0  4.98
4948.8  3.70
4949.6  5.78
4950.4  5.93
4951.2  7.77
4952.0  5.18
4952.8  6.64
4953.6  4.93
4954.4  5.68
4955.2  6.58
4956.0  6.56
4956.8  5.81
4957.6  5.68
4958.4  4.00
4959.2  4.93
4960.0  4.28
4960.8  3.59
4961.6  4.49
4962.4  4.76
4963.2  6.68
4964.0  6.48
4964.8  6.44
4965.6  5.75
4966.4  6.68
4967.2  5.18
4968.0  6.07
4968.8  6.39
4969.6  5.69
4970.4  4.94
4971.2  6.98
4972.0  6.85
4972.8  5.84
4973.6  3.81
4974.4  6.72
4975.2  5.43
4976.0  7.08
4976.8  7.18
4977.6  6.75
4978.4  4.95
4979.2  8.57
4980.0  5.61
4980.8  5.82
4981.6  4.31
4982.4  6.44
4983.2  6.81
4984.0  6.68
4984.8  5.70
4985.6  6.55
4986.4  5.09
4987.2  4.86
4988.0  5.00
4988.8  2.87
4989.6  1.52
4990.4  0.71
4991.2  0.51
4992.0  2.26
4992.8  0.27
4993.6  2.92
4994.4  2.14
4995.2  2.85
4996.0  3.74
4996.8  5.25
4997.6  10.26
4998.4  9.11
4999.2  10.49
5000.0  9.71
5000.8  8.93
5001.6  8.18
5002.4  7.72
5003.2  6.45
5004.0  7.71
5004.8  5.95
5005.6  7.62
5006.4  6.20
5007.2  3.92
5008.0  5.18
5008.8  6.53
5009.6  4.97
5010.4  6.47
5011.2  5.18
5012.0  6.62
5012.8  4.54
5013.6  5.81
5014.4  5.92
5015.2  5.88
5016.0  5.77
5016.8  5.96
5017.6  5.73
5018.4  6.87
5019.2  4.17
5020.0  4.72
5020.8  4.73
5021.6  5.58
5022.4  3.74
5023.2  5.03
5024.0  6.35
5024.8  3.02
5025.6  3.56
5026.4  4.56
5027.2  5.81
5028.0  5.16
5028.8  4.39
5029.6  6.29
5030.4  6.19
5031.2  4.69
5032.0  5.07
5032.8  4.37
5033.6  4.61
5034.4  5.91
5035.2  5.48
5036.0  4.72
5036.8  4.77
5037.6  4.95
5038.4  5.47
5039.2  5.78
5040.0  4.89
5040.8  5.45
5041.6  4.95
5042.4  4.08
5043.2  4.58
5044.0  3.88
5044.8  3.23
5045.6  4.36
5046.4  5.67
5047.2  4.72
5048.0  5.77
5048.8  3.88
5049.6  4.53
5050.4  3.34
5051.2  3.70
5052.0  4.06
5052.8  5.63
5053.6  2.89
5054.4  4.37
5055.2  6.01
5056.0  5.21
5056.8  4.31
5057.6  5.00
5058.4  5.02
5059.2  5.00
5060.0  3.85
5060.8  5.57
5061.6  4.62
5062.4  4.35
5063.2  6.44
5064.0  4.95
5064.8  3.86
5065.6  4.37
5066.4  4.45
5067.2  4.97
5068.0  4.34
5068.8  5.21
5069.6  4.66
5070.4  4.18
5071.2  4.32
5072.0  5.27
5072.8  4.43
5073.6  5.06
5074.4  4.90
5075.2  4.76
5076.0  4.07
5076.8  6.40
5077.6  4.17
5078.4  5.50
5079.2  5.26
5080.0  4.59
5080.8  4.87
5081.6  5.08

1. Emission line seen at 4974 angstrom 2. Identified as Ly-alpha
